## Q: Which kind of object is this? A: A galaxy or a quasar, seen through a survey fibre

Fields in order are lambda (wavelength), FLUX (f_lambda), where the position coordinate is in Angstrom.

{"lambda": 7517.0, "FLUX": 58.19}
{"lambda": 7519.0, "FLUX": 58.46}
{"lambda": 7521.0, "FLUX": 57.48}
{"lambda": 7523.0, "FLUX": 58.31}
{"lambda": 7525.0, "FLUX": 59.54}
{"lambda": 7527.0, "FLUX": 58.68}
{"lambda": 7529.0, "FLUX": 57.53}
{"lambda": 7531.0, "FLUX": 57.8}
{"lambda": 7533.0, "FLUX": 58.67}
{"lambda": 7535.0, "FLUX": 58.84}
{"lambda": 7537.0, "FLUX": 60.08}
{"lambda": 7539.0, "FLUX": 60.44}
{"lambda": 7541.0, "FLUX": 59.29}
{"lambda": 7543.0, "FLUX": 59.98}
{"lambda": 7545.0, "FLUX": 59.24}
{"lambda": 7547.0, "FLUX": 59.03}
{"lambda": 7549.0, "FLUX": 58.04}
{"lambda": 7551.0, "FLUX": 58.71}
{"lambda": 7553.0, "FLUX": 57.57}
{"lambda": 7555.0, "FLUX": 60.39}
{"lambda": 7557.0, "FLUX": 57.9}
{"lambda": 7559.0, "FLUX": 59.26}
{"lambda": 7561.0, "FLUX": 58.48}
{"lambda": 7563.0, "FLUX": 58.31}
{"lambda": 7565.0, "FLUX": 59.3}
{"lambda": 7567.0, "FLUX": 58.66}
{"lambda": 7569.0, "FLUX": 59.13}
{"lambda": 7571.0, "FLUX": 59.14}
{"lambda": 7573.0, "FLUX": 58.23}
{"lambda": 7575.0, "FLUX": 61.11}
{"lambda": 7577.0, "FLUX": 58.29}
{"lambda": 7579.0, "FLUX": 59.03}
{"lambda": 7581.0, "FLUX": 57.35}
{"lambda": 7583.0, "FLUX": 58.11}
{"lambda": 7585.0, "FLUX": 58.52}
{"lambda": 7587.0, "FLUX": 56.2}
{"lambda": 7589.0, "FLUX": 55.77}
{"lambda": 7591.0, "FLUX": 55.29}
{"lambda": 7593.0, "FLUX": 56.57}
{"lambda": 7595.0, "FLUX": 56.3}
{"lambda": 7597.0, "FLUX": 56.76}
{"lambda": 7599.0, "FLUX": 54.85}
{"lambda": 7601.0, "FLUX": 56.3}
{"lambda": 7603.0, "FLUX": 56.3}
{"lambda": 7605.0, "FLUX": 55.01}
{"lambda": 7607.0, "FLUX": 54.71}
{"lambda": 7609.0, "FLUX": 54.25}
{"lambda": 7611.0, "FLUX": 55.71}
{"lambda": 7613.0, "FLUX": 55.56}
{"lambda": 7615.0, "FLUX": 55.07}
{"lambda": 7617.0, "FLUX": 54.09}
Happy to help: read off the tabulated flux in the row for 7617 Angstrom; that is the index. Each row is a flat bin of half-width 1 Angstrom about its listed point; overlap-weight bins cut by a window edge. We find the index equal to 54.09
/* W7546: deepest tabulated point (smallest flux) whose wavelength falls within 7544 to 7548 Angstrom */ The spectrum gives 59.03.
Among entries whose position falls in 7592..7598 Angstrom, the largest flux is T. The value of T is 56.76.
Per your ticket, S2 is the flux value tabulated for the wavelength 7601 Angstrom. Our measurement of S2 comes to 56.3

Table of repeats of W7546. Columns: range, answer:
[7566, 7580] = 58.23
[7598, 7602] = 54.85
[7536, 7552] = 58.04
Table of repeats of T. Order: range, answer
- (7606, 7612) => 55.71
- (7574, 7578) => 61.11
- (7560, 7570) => 59.3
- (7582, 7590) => 58.52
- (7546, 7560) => 60.39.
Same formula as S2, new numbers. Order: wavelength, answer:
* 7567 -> 58.66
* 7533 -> 58.67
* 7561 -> 58.48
